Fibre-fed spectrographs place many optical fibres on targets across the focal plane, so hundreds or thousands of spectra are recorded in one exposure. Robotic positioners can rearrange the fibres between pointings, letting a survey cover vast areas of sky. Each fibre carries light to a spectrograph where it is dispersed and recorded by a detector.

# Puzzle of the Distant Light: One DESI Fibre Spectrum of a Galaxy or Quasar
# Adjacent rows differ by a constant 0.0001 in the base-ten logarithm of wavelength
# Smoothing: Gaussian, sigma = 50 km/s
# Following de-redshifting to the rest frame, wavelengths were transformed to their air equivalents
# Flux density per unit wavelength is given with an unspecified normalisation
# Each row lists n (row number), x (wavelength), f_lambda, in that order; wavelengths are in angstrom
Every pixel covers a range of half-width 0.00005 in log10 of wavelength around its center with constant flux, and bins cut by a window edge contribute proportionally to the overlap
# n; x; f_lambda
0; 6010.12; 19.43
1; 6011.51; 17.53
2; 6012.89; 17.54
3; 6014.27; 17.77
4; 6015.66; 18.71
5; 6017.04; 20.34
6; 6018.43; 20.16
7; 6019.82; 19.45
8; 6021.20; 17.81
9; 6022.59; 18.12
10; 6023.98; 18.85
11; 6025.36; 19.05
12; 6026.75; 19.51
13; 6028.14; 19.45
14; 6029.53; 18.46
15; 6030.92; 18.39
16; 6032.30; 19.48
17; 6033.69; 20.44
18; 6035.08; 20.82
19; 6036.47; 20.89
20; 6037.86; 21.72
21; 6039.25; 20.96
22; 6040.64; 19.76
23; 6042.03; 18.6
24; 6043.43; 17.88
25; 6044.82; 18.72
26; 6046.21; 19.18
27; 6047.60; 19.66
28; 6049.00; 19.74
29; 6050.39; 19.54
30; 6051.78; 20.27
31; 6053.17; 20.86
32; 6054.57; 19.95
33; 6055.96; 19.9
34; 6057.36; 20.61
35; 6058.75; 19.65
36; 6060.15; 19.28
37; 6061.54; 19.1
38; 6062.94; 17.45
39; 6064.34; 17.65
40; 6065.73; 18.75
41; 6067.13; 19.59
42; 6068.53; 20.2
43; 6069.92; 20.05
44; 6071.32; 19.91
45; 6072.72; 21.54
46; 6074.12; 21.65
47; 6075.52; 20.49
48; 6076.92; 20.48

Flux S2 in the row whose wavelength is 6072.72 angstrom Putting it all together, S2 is 21.54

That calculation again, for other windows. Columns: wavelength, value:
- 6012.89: 17.54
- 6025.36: 19.05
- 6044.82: 18.72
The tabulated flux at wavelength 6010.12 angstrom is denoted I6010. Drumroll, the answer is 19.43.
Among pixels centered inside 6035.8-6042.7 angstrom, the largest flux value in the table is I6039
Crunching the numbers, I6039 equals 21.72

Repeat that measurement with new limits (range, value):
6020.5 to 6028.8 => 19.51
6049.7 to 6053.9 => 20.86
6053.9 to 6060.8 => 20.61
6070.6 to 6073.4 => 21.54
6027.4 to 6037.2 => 20.89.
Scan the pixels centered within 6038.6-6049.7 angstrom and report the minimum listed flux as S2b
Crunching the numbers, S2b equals 17.88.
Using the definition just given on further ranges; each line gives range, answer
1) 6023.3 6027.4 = 18.85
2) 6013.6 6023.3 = 17.77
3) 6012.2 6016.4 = 17.54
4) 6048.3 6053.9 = 19.54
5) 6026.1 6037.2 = 18.39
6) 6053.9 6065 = 17.45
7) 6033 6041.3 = 19.76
